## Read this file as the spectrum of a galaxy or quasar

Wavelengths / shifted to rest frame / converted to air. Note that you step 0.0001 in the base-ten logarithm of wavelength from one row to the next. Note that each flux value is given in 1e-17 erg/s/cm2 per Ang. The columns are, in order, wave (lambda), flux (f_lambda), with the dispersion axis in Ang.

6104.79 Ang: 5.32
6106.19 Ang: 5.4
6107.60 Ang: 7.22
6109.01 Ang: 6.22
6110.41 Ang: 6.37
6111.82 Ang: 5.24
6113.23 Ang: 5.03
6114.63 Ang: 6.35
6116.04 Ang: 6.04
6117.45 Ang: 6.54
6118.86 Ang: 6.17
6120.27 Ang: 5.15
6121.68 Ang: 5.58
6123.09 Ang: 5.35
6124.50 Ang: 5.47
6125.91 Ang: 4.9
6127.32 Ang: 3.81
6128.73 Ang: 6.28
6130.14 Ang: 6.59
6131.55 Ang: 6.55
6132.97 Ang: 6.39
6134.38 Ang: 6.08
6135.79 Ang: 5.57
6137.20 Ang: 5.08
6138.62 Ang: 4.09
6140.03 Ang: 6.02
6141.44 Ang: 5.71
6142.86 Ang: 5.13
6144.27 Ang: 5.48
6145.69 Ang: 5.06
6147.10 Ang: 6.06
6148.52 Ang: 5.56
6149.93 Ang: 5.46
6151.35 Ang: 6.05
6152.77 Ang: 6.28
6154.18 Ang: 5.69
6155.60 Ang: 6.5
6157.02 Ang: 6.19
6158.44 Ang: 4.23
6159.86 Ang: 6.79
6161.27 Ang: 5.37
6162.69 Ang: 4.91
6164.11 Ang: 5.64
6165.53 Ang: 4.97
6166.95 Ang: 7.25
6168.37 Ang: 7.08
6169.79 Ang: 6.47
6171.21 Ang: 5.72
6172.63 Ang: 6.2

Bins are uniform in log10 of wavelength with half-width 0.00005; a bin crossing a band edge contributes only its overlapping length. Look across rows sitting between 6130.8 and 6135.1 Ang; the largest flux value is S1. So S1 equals 6.55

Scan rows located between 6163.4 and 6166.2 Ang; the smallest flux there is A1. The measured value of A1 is 4.97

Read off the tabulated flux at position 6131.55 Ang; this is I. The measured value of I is 6.55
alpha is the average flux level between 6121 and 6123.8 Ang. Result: 5.46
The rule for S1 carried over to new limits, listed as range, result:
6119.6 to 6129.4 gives 6.28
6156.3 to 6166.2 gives 6.79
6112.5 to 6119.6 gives 6.54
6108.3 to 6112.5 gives 6.37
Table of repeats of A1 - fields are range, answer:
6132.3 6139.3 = 4.09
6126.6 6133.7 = 3.81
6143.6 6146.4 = 5.06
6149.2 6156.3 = 5.46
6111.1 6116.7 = 5.03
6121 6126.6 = 4.9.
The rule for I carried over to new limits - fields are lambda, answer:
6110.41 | 6.37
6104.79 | 5.32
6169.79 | 6.47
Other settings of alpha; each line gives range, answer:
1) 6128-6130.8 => 6.41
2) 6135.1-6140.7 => 5.18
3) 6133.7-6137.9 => 5.58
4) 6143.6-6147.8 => 5.53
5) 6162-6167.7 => 5.7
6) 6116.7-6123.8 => 5.76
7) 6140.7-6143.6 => 5.43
